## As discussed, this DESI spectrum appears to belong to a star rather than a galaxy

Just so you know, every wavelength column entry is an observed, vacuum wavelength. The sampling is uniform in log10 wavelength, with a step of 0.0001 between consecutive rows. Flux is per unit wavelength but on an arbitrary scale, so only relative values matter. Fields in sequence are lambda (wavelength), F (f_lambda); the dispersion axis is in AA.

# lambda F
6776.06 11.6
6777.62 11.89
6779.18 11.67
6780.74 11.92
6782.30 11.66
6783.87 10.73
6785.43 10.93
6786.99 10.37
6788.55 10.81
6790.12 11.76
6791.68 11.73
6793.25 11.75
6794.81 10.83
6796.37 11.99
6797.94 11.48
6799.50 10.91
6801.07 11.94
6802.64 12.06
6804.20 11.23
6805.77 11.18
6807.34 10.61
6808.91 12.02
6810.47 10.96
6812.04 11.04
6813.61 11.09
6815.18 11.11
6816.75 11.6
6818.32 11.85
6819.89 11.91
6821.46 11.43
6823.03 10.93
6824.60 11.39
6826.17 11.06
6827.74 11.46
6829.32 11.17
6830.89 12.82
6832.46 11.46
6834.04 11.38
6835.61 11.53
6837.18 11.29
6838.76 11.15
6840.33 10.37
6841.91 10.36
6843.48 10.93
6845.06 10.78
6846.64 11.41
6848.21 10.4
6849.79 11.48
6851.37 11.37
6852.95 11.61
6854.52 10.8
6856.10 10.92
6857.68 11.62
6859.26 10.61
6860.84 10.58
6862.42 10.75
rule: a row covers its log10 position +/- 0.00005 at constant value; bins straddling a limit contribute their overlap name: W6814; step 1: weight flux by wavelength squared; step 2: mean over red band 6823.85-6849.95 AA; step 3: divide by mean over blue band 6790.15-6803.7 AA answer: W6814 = 1.0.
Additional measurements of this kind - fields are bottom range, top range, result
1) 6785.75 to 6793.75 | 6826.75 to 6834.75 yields 1.05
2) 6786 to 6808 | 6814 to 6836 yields 1.02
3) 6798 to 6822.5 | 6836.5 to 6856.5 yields 0.97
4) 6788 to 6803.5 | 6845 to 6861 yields 0.98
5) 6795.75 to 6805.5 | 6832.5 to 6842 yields 0.97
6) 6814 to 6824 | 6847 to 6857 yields 0.98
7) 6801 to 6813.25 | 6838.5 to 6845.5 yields 0.95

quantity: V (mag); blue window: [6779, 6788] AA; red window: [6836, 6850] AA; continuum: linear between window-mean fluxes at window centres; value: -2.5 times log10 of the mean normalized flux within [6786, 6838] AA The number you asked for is -0.03 mag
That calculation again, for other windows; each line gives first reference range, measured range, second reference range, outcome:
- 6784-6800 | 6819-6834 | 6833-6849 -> -0.04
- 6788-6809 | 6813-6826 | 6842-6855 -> -0.01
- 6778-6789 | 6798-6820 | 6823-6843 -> -0.01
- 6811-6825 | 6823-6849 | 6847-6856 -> 0.01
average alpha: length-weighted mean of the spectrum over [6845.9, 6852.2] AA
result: 11.2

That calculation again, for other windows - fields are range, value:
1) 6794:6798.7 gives 11.4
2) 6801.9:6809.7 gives 11.4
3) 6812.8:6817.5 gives 11.3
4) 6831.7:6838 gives 11.4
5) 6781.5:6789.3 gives 10.9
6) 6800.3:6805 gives 11.7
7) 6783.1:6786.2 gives 10.8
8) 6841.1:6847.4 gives 10.9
